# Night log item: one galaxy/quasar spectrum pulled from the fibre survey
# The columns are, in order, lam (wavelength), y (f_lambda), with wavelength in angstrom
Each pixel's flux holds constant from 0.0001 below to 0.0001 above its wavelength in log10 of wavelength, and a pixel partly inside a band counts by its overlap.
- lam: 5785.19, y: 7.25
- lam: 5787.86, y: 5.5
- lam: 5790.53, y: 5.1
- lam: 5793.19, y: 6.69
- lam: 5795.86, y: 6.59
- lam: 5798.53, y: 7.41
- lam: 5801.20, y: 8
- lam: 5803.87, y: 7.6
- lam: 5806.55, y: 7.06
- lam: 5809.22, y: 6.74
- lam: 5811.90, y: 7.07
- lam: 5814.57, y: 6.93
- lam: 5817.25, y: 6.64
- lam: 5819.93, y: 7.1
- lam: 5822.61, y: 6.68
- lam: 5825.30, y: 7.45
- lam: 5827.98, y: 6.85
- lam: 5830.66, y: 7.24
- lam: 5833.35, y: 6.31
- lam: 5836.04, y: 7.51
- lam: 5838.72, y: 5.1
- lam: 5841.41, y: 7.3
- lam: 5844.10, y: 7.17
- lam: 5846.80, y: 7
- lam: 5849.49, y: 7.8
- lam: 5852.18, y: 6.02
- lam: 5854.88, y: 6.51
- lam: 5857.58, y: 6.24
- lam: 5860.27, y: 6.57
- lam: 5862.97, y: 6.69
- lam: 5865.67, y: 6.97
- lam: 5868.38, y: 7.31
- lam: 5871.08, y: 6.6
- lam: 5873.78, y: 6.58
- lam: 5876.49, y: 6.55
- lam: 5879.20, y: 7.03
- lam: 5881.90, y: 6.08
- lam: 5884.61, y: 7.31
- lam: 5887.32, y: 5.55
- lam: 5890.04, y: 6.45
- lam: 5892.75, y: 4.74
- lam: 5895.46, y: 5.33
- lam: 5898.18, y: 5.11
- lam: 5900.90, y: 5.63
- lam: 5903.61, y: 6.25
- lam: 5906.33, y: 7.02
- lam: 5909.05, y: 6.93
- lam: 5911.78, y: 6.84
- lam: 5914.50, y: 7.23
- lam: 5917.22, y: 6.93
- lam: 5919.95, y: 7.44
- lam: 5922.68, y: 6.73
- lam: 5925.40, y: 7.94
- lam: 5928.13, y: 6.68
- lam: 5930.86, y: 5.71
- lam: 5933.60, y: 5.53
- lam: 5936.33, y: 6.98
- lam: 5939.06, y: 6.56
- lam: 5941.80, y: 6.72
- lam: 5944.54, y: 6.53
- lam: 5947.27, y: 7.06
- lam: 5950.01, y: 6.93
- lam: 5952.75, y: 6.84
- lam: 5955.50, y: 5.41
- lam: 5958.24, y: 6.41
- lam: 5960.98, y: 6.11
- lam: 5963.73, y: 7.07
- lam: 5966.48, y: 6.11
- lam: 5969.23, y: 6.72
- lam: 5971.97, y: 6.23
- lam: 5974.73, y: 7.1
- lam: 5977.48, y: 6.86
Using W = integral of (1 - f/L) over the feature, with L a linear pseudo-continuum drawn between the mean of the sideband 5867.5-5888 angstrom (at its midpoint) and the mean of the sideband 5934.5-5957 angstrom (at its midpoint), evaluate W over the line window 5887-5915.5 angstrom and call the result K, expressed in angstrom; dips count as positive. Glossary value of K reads 2.3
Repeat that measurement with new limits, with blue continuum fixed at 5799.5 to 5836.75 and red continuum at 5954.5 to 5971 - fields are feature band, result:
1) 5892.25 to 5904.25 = 2.3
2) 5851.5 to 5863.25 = 0.8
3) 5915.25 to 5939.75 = -0.9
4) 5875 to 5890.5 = 0.6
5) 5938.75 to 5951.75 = -0.7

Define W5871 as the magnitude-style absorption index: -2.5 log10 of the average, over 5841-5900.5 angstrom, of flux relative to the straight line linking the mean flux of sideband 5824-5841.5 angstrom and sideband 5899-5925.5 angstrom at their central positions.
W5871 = 0.054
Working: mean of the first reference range 6.79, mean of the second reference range 6.81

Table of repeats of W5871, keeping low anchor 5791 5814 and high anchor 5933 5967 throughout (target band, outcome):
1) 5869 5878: 0.03 mag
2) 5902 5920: -0.04 mag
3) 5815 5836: 0.01 mag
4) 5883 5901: 0.17 mag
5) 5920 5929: -0.09 mag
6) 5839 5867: 0.02 mag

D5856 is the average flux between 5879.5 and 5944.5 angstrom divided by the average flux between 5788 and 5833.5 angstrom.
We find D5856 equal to 0.9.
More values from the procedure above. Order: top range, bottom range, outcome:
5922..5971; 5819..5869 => 0.96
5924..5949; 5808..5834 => 0.96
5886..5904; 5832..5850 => 0.81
